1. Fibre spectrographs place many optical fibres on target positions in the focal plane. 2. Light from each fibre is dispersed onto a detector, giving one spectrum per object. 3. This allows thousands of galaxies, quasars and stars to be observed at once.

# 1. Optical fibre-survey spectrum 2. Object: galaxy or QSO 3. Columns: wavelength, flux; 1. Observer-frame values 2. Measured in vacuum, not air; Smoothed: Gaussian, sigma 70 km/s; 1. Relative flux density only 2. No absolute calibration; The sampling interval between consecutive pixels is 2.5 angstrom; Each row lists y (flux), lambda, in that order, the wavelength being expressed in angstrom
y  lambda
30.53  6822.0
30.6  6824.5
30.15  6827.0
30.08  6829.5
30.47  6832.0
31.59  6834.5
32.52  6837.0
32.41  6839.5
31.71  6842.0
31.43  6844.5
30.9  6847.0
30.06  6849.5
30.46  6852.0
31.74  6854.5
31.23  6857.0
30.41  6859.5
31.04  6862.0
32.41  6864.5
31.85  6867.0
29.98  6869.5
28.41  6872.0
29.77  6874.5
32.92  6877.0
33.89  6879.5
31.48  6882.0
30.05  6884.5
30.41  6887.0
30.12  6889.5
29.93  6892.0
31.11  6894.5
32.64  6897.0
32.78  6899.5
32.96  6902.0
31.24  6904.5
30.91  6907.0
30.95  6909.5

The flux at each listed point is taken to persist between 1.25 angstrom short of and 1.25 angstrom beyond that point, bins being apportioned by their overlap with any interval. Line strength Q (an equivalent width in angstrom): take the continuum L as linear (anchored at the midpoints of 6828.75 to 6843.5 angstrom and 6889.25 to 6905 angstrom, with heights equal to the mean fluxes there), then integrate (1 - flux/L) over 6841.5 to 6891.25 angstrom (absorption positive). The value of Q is 0.9 angstrom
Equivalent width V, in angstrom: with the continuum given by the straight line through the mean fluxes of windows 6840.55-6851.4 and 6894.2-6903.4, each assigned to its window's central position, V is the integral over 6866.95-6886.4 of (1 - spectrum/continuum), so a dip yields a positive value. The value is 0.5 angstrom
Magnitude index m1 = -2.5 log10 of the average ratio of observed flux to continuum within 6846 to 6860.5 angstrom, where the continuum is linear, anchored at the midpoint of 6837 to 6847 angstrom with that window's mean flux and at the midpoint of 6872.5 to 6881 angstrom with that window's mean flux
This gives 0.04 mag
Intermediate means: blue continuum 31.8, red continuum 31.8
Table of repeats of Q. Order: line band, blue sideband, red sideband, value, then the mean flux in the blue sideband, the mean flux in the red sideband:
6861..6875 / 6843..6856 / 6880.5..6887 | 0.12 angstrom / 30.9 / 30.8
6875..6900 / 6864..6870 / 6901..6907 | 0.17 angstrom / 31.5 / 31.8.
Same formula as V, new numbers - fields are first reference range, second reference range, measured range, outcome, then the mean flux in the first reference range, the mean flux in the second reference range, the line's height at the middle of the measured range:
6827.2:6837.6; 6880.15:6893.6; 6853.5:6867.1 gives -0.28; 31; 30.6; 30.8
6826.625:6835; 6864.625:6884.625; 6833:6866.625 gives -0.63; 30.5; 31.2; 30.8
